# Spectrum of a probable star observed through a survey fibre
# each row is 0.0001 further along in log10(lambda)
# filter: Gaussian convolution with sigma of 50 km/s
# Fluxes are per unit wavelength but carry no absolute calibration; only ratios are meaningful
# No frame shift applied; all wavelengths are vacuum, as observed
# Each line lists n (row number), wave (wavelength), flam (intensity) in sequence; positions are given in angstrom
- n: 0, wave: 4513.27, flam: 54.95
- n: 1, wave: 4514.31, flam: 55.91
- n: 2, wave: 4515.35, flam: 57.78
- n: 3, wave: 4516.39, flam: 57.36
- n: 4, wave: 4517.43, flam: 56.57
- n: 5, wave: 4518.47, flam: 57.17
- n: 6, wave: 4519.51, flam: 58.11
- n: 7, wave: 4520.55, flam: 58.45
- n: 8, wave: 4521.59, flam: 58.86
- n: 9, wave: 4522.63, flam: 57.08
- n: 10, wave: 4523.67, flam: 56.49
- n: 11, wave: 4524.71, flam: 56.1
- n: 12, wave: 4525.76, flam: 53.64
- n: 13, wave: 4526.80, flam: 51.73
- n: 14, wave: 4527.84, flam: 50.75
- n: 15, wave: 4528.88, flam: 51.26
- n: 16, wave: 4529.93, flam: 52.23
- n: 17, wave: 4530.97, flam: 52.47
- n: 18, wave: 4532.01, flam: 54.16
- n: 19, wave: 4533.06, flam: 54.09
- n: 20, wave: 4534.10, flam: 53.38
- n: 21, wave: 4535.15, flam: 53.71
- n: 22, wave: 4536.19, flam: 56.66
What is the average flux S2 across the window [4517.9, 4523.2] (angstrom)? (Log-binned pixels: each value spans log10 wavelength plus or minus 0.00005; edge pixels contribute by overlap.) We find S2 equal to 58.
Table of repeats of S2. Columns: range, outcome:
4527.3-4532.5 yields 52.2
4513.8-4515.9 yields 56.8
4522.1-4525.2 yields 56.7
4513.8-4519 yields 57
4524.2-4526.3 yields 54.7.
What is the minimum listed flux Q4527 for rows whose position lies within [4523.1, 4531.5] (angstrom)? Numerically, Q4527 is 50.75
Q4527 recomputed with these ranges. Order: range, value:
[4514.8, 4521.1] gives 56.57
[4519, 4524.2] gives 56.49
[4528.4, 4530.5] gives 51.26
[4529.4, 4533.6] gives 52.23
